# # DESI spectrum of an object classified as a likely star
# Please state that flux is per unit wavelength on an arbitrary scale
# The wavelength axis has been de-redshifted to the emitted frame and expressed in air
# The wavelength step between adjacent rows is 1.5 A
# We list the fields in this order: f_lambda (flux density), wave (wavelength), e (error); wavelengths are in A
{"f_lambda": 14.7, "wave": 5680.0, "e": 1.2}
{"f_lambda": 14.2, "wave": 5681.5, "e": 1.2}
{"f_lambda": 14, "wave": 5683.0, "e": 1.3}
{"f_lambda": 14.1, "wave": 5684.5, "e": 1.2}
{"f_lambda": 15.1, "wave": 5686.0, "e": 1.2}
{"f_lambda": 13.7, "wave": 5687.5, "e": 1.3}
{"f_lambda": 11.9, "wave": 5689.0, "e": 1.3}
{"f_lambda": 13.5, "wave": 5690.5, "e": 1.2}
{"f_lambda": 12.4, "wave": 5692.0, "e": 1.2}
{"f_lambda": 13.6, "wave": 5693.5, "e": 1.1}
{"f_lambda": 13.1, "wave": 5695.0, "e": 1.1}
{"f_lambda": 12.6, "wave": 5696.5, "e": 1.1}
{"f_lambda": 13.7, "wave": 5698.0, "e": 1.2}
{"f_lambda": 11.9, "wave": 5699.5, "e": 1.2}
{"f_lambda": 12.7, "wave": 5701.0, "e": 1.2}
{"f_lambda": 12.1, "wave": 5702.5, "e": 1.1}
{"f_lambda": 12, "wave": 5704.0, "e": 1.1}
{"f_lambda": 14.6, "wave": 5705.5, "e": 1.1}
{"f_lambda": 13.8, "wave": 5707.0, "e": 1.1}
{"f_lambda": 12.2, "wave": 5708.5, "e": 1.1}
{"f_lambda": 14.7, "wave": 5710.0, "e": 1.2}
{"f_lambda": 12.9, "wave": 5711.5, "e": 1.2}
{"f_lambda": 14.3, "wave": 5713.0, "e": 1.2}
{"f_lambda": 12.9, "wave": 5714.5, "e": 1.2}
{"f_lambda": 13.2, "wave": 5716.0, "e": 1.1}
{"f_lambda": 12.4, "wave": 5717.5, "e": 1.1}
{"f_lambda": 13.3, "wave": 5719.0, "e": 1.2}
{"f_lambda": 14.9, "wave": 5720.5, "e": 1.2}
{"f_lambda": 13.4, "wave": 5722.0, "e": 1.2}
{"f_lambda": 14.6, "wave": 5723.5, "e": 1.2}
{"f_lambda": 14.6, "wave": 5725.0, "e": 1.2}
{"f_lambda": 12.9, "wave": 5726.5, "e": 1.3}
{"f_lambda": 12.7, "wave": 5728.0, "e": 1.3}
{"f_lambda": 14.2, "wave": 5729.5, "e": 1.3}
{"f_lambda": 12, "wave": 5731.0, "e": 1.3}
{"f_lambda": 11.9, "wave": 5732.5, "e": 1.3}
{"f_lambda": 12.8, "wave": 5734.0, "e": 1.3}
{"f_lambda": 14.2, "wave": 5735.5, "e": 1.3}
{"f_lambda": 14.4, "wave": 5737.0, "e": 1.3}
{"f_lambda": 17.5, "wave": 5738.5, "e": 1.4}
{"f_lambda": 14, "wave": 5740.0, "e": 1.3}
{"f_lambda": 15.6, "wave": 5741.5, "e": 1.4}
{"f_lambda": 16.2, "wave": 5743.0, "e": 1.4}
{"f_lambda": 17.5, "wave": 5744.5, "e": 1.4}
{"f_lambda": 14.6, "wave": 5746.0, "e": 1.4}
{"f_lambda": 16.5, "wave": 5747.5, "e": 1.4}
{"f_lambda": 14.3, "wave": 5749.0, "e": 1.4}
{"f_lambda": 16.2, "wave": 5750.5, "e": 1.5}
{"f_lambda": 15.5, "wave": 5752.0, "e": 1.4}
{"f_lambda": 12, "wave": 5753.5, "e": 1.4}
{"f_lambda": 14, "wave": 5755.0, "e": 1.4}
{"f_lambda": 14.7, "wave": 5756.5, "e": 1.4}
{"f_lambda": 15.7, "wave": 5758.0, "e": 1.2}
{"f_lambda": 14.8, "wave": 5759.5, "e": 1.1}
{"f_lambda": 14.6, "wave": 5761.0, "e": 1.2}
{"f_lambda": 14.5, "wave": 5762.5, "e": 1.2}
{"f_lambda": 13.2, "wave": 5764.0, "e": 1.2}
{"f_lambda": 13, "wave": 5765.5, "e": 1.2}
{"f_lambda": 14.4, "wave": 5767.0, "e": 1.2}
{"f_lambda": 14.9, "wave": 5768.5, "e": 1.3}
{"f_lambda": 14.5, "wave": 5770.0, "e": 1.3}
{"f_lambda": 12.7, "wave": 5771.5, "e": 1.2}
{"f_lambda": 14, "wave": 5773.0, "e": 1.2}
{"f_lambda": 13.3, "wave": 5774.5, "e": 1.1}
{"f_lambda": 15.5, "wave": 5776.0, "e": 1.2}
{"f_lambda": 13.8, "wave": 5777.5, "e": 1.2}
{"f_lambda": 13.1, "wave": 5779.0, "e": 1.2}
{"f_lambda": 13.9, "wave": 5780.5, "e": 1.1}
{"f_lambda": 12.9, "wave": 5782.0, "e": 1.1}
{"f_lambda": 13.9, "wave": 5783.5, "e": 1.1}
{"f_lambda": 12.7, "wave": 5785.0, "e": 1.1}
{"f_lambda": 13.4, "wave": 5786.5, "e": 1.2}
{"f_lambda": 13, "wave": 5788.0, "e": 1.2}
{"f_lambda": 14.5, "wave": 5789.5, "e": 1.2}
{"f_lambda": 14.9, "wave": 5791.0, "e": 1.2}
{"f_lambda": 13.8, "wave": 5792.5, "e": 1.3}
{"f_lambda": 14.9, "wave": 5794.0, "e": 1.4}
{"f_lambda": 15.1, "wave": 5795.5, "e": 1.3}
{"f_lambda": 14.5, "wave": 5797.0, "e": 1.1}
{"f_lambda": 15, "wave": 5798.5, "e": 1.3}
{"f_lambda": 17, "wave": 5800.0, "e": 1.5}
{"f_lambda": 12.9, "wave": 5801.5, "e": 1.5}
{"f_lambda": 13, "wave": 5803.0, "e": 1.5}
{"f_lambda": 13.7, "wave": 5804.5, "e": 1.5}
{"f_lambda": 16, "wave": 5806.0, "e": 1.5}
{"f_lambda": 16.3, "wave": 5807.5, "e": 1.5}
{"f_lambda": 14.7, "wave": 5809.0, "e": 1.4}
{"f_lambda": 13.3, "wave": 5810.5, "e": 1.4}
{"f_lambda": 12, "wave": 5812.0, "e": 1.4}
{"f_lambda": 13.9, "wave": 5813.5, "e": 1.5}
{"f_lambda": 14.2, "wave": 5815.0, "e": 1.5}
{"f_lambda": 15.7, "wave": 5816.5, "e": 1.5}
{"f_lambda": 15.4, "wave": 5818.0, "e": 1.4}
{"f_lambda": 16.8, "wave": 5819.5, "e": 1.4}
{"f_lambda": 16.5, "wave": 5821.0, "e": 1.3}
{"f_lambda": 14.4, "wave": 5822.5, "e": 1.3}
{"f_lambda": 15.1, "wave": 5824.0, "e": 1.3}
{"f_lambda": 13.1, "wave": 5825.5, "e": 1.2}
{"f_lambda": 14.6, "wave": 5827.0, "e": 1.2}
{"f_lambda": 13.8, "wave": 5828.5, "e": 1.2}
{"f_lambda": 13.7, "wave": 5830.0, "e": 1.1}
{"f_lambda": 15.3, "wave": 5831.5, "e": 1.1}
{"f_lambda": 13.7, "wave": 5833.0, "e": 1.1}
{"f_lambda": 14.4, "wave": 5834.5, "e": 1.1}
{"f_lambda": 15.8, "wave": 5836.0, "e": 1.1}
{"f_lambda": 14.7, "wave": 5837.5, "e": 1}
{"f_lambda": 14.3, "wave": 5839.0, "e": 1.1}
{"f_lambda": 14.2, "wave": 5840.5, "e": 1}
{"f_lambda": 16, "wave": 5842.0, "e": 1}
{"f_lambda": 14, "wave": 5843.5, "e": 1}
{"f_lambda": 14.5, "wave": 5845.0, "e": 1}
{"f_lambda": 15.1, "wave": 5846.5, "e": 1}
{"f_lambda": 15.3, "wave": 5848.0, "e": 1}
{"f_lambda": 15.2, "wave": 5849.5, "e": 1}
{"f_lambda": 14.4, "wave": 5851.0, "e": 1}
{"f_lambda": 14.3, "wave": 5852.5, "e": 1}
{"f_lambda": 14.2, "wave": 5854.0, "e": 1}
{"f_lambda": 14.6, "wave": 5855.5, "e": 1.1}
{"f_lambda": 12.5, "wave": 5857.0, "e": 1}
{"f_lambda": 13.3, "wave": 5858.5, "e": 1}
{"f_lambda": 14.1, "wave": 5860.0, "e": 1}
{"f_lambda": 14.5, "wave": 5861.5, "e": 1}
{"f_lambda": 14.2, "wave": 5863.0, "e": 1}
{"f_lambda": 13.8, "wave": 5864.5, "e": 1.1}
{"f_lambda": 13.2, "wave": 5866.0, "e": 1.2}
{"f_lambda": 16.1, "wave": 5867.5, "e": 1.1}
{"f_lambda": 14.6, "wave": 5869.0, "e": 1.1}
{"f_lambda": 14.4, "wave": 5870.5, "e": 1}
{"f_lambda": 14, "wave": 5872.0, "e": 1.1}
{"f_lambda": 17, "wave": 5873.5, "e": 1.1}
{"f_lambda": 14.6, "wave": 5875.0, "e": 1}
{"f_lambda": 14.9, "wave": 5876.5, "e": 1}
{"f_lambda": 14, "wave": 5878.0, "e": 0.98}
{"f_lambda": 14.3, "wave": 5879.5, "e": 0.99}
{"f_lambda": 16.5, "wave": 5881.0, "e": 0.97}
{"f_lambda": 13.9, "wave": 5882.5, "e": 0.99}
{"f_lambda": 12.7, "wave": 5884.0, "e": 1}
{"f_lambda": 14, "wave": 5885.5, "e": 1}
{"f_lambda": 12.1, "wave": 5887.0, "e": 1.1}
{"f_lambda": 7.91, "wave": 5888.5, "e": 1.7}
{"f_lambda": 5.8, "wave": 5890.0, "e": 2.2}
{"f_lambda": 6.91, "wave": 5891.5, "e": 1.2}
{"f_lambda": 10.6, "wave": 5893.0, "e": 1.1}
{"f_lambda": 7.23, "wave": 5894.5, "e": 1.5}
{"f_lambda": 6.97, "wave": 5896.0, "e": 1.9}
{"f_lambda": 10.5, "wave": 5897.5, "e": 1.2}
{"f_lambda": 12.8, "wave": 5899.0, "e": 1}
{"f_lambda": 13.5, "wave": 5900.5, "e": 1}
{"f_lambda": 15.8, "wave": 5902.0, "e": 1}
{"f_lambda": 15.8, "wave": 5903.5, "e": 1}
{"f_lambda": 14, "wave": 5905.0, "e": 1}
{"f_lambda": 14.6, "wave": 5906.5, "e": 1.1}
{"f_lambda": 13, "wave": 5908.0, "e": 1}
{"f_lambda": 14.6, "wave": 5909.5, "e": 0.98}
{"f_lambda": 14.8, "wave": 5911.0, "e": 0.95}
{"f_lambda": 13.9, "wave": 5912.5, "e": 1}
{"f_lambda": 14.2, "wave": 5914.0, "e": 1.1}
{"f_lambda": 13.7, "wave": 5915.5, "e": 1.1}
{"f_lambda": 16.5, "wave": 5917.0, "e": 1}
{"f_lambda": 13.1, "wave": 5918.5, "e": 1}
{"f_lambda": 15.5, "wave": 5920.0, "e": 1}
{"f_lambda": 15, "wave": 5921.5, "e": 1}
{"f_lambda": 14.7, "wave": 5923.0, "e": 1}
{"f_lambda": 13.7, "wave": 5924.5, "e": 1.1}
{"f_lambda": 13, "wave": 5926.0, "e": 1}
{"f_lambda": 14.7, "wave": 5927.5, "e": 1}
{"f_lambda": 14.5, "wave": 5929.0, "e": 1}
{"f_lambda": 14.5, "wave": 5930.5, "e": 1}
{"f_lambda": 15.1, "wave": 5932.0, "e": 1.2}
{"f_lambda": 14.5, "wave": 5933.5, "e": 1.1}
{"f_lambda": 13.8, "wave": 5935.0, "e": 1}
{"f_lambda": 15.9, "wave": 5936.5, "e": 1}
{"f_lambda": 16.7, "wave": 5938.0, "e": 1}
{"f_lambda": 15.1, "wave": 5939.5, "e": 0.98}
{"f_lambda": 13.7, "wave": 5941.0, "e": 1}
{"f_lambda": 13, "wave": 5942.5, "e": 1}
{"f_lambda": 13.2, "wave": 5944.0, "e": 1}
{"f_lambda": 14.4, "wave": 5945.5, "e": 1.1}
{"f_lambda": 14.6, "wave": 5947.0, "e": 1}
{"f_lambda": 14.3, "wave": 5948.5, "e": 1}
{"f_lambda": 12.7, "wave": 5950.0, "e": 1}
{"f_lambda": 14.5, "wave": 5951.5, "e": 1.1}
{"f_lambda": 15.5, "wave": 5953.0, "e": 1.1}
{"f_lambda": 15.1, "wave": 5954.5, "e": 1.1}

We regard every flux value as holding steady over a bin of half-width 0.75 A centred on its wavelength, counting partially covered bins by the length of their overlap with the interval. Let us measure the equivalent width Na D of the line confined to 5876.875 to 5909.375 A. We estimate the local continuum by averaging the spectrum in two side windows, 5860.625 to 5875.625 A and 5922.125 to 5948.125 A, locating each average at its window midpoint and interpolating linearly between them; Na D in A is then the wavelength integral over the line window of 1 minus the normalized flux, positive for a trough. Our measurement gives 5.4 A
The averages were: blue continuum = 14.6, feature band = 12.1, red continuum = 14.4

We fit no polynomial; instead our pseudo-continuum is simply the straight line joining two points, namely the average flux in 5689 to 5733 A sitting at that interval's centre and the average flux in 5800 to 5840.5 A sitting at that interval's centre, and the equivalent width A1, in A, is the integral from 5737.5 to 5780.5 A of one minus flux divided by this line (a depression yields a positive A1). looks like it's -2.7 A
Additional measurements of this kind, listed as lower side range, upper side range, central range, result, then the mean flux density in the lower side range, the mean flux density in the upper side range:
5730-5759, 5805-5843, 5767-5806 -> 1.7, 14.7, 14.7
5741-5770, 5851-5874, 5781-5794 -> 0.8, 14.8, 14.3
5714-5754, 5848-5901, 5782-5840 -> -3.8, 14.3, 13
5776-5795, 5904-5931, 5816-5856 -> -2.2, 13.8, 14.3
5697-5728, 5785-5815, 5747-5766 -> -1.0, 13.3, 14.3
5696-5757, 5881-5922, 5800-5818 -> -1.4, 13.9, 12.6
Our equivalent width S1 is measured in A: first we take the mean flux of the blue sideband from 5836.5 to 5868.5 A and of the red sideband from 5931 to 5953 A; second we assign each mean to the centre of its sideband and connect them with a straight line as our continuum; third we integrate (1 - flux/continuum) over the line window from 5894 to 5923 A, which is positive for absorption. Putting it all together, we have 1.8 A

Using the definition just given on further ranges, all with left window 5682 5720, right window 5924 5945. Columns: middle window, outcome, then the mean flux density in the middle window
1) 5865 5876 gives -0.6 A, 14.8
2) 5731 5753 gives -2.4 A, 14.9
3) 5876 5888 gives 0.2 A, 13.9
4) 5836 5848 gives -0.7 A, 14.8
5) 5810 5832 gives -1.1 A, 14.5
